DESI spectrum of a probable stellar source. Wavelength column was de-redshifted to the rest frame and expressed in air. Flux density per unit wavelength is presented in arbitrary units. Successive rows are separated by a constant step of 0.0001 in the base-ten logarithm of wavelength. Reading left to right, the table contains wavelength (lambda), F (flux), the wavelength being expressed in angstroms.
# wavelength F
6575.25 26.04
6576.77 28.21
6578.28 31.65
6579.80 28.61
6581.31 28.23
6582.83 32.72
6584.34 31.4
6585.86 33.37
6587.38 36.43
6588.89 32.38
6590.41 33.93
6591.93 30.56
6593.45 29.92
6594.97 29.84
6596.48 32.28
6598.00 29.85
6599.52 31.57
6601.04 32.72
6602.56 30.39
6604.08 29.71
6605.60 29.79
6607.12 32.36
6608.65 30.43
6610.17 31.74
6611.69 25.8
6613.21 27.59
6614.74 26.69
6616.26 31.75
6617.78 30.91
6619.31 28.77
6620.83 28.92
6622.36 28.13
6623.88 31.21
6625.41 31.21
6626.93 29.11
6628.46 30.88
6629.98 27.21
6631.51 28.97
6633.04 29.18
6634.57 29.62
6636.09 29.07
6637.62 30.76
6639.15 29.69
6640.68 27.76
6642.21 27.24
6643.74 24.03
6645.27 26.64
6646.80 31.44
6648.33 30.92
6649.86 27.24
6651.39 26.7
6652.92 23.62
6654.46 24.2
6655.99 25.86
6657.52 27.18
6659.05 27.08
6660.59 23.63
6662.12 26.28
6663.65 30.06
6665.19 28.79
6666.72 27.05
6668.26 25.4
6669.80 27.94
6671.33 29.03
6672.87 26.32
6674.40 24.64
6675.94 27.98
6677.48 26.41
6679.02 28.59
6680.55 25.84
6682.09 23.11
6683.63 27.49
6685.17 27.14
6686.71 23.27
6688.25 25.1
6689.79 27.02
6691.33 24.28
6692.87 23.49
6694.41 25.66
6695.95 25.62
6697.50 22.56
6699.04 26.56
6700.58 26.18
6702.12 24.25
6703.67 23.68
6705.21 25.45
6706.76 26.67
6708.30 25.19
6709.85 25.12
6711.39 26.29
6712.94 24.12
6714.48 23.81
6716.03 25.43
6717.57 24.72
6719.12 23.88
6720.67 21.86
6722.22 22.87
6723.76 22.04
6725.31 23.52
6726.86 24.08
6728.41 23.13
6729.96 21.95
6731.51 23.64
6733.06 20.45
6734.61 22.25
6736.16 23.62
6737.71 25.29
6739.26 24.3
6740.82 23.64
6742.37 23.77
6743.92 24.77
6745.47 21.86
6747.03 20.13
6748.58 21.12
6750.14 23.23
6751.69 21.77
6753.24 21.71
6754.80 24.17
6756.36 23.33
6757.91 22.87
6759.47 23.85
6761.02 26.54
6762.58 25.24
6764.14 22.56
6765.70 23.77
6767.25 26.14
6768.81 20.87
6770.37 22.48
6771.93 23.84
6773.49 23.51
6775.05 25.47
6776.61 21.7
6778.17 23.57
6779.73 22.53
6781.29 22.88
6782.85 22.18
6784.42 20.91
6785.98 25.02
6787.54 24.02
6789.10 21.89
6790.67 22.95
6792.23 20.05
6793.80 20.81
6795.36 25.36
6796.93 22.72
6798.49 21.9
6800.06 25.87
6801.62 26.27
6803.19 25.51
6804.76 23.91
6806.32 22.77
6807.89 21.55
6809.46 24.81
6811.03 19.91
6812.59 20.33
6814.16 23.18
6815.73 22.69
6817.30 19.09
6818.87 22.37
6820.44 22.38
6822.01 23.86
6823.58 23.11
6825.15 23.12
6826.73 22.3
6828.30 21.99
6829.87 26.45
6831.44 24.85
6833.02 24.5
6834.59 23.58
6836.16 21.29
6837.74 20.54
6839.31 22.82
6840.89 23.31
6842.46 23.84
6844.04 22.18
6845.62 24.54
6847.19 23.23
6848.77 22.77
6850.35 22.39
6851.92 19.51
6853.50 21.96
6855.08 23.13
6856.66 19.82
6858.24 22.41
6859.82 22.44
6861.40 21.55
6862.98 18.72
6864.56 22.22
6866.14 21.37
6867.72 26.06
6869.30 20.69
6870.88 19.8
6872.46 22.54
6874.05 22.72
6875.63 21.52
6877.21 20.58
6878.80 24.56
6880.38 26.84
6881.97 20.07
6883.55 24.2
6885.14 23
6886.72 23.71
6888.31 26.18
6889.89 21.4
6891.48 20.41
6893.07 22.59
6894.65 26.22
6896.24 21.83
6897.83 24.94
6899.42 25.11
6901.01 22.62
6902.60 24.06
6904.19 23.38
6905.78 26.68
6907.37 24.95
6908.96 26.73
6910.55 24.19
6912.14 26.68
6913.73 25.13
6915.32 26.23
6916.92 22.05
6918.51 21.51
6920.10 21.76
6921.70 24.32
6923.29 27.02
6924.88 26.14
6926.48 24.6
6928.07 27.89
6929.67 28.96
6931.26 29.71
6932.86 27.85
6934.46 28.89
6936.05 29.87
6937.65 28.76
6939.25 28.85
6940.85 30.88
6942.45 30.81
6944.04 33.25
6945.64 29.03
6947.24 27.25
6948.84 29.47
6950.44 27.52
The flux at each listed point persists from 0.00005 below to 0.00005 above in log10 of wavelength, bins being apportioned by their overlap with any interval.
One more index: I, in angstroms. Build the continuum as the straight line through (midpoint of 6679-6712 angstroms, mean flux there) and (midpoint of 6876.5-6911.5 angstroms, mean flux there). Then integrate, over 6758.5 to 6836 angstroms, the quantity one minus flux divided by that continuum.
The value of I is 4.3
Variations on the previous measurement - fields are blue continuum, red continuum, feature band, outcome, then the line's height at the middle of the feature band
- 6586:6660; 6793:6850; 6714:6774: 5.22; 25.5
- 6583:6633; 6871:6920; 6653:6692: 3.53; 29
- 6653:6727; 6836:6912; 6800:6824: 0.90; 23.8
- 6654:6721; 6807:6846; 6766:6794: 1.00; 23.7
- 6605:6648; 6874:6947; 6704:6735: 4.58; 28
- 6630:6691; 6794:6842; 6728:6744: 1.19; 25.2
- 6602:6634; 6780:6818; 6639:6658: 0.92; 28.4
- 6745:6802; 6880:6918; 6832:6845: 0.43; 23.6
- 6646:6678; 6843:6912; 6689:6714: 1.12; 26.3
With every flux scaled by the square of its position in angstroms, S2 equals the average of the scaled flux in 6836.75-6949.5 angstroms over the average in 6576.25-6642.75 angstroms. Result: 0.88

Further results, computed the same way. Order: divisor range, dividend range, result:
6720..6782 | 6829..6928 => 1.04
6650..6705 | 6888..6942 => 1.06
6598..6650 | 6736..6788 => 0.83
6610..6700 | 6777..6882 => 0.87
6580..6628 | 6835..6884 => 0.78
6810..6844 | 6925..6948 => 1.32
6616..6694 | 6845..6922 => 0.90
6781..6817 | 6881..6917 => 1.08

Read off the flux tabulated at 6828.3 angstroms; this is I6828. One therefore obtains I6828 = 21.99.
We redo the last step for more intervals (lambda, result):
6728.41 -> 23.13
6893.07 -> 22.59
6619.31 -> 28.77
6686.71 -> 23.27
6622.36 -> 28.13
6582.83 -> 32.72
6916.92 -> 22.05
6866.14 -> 21.37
